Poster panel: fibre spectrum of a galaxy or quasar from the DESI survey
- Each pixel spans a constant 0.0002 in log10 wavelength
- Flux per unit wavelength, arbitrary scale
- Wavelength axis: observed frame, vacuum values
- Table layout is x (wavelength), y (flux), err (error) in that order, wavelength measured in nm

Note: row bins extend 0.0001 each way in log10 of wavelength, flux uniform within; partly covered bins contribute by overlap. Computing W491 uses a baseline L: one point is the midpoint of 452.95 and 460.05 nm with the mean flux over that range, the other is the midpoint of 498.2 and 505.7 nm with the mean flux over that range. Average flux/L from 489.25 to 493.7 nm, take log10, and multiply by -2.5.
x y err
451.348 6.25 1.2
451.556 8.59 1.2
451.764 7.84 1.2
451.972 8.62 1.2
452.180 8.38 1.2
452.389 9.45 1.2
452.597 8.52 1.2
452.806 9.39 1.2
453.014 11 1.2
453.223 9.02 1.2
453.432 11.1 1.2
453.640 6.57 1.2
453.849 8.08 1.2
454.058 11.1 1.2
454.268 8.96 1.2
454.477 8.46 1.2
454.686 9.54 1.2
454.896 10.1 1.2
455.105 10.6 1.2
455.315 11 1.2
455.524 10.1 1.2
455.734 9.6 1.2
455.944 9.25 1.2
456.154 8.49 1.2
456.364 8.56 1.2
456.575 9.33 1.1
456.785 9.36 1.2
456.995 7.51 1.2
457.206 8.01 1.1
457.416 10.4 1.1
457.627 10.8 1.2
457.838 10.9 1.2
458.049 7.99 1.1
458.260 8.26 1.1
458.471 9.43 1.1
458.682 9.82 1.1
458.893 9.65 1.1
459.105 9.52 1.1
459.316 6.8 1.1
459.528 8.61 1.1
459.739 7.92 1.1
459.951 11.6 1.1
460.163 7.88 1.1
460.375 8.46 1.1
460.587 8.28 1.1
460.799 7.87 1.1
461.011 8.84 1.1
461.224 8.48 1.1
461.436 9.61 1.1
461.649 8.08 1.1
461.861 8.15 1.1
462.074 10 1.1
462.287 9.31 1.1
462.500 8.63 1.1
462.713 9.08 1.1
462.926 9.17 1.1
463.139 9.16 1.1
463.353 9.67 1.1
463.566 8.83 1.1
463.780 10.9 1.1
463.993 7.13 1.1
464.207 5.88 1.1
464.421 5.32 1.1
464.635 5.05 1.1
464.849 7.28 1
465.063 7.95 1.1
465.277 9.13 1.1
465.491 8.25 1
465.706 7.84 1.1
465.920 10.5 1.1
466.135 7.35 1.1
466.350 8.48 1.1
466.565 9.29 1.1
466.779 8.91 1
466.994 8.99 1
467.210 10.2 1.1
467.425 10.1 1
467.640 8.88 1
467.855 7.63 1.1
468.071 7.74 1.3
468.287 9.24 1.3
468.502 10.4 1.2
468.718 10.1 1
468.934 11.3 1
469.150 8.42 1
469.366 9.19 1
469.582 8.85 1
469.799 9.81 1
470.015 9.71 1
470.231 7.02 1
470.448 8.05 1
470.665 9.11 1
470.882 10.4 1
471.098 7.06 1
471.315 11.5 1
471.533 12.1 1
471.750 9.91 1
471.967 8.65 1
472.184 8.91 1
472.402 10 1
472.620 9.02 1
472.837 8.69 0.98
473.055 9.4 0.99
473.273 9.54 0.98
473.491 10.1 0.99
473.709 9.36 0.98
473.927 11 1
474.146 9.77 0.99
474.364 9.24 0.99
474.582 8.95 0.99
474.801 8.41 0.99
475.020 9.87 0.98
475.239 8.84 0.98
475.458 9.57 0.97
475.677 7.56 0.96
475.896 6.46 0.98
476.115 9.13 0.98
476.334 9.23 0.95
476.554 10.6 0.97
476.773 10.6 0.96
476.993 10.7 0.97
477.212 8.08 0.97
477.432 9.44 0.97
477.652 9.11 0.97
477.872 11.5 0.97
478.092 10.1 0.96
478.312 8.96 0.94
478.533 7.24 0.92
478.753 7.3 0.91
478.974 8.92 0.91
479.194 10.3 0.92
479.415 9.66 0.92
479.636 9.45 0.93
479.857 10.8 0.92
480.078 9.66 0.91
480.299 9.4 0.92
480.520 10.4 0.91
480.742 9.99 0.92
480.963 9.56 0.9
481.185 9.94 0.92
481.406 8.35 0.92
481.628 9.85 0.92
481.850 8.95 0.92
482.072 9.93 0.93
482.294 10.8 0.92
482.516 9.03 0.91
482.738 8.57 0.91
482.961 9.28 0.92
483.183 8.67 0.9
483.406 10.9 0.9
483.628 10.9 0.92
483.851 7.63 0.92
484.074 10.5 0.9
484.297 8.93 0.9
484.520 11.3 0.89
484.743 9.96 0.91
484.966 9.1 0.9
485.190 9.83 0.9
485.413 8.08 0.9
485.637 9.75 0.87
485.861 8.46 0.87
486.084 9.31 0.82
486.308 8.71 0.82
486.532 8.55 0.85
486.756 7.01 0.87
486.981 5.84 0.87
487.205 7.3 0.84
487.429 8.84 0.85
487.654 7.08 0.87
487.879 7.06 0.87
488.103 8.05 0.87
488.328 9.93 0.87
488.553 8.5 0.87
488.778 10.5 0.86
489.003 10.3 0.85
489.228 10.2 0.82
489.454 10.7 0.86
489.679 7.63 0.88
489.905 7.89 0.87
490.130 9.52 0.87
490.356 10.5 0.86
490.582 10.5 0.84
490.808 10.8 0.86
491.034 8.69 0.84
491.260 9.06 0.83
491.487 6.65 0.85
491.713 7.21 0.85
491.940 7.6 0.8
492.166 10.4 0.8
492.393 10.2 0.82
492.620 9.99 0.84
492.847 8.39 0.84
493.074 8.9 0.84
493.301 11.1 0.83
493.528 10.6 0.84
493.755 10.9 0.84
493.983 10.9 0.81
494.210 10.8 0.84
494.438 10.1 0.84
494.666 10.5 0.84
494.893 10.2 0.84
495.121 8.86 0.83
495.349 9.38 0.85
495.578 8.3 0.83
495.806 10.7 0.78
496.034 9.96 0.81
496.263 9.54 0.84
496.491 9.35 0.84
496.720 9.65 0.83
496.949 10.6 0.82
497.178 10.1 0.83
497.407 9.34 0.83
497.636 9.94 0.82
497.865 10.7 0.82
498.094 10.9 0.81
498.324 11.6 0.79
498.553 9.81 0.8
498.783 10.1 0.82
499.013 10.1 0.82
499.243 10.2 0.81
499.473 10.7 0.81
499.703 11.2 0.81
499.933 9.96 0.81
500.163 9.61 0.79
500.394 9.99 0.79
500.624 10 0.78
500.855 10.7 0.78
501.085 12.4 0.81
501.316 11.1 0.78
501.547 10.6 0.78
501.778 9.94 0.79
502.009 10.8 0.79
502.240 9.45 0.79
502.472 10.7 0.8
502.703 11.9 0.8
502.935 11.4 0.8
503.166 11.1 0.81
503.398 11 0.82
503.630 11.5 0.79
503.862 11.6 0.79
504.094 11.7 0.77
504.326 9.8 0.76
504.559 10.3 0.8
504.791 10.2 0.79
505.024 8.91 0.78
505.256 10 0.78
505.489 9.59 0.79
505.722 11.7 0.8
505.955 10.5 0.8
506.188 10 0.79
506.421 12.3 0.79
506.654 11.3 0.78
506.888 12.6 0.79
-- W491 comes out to 0.11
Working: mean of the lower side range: 9.32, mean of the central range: 9.32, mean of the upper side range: 10.6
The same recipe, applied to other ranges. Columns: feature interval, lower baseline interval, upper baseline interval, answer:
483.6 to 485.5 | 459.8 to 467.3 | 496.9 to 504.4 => 0.021 mag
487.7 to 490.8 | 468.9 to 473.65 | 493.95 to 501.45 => 0.069 mag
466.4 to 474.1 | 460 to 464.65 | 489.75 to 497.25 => -0.076 mag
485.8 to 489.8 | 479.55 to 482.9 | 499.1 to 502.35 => 0.161 mag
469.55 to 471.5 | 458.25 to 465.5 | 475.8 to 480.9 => -0.021 mag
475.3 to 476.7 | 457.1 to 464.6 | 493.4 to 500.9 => 0.065 mag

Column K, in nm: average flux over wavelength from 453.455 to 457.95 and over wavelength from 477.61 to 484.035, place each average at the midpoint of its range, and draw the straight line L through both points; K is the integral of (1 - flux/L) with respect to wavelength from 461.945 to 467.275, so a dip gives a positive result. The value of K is 0.54 nm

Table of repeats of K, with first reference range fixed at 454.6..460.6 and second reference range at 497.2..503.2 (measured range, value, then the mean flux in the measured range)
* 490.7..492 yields 0.242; 8.35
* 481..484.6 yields 0.154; 9.58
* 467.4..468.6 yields 0.082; 8.91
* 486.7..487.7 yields 0.287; 7.23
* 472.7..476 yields 0.214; 9.12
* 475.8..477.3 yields 0.079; 9.3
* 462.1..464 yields 0.035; 9.24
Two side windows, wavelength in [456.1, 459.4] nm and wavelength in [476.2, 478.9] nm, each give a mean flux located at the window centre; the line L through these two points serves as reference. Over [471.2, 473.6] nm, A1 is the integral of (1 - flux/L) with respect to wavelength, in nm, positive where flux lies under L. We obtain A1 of -0.124 nm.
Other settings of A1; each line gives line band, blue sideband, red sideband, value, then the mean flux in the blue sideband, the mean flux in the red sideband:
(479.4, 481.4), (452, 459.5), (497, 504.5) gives 0.04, 9.27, 10.6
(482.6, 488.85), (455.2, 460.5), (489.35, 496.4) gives 0.41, 9.17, 9.56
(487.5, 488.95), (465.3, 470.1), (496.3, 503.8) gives 0.20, 9.14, 10.5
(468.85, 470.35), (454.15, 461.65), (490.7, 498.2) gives 0.03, 9.13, 9.71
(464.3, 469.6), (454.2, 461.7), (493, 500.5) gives 0.40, 9.12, 10.1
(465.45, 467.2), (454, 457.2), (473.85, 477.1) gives 0.10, 9.39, 9.31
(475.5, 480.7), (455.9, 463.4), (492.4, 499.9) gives 0.11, 8.96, 10.1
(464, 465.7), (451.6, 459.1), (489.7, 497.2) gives 0.42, 9.29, 9.6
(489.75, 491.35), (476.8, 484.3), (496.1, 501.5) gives 0.07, 9.51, 10.3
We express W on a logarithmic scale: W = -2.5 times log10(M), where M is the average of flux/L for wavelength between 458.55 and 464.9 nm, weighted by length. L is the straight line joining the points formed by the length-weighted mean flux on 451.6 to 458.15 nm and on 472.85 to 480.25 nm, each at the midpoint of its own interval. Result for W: 0.10 mag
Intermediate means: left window 9.29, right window 9.35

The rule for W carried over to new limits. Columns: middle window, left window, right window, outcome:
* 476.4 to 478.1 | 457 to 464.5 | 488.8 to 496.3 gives -0.09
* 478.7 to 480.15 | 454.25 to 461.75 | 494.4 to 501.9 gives 0.02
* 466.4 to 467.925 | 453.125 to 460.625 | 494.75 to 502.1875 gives 0.03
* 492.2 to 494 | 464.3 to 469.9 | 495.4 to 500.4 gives -0.02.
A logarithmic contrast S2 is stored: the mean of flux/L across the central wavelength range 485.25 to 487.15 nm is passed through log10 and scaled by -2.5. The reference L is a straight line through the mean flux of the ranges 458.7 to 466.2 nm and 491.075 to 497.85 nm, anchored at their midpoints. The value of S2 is 0.14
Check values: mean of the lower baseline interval 8.48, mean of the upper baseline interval 9.64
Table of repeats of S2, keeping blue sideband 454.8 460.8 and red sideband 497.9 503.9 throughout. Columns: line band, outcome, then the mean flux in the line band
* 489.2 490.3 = 0.13 mag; 9.18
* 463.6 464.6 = 0.28 mag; 7.25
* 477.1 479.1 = 0.11 mag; 8.98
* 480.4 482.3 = 0.04 mag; 9.69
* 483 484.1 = 0.05 mag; 9.63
